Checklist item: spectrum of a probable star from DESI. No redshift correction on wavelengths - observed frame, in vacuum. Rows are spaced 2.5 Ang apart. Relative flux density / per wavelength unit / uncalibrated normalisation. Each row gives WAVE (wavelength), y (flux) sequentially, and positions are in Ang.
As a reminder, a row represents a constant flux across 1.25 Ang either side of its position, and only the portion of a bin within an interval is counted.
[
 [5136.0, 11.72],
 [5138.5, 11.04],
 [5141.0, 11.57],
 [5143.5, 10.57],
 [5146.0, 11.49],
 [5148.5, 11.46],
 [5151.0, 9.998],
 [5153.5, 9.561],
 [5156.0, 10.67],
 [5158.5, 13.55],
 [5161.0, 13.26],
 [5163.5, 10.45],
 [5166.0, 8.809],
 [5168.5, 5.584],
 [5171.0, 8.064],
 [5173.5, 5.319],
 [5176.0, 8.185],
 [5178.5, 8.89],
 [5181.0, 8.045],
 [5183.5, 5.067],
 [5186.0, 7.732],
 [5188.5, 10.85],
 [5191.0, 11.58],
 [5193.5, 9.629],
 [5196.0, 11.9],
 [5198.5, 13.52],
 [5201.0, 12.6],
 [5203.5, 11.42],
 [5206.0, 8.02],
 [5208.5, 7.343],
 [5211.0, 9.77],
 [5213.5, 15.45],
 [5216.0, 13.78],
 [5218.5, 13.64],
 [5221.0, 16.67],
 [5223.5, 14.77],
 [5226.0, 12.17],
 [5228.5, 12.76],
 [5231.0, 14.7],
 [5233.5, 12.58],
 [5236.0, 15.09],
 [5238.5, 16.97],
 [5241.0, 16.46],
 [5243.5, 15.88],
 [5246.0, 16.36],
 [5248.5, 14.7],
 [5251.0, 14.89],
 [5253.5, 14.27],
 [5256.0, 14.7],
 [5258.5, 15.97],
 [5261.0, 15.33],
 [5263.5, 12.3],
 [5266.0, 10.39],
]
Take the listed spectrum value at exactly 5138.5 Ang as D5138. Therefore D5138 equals 11.04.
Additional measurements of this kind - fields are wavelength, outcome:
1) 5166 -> 8.809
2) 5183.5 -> 5.067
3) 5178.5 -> 8.89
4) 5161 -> 13.26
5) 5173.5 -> 5.319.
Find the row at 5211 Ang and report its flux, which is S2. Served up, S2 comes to 9.77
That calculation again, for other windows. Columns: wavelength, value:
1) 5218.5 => 13.64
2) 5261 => 15.33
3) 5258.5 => 15.97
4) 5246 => 16.36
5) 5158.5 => 13.55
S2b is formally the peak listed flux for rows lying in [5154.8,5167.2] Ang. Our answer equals 13.55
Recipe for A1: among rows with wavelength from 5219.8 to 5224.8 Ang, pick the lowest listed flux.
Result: 14.77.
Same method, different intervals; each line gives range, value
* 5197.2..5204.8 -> 11.42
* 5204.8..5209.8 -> 7.343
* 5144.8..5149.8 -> 11.46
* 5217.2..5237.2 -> 12.17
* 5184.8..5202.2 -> 7.732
